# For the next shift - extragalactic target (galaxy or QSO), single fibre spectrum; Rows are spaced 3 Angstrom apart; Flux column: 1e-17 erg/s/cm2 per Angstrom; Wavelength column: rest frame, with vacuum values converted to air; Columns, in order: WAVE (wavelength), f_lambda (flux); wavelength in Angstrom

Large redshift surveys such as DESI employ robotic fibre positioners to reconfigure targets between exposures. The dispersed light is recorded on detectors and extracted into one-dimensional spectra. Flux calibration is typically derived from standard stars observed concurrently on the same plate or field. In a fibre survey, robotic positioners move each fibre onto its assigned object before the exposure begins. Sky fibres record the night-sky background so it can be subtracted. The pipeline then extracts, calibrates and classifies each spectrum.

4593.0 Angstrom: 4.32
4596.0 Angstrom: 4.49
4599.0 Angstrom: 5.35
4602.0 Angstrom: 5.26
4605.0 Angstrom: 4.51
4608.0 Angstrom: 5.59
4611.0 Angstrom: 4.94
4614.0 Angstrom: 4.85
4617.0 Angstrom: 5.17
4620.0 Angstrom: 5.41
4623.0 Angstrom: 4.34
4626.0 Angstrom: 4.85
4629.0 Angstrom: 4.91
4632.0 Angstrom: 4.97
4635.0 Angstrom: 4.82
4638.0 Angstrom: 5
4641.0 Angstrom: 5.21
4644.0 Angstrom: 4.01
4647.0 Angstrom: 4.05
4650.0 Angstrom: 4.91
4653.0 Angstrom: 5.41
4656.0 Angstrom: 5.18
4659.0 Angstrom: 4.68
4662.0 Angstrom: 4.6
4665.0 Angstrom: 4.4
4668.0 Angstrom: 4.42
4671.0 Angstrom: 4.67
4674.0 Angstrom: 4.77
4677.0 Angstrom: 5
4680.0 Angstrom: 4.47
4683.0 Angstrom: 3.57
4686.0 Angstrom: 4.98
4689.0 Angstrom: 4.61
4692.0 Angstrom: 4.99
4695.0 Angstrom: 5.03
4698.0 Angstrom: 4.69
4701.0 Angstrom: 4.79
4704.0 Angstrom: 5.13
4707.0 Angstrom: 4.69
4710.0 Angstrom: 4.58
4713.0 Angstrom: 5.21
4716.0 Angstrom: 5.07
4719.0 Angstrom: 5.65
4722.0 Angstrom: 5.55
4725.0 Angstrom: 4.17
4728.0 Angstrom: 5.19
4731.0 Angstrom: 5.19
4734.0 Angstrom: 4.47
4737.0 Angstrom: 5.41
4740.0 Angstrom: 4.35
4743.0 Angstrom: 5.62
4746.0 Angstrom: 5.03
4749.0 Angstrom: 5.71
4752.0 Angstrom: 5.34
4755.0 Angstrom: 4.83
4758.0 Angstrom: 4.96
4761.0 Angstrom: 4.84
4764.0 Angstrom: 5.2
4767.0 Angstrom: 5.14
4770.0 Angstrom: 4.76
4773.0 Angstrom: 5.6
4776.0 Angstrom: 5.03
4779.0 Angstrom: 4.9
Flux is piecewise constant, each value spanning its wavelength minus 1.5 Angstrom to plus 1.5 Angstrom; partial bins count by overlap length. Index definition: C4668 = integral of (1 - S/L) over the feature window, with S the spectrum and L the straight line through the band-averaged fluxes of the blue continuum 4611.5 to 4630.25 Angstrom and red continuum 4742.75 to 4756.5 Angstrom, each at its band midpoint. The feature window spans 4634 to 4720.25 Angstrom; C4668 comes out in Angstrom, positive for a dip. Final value 5.1 Angstrom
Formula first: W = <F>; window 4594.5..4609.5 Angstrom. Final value 5.04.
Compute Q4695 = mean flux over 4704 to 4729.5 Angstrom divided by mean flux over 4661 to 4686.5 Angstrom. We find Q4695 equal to 1.11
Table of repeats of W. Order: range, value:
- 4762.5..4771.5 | 5.03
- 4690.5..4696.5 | 5.01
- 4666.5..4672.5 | 4.54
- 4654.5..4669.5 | 4.66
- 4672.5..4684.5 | 4.45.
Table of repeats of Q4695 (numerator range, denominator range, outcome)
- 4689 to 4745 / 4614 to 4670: 1.04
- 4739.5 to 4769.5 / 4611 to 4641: 1.04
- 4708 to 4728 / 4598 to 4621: 0.98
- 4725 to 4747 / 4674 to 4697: 1.07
